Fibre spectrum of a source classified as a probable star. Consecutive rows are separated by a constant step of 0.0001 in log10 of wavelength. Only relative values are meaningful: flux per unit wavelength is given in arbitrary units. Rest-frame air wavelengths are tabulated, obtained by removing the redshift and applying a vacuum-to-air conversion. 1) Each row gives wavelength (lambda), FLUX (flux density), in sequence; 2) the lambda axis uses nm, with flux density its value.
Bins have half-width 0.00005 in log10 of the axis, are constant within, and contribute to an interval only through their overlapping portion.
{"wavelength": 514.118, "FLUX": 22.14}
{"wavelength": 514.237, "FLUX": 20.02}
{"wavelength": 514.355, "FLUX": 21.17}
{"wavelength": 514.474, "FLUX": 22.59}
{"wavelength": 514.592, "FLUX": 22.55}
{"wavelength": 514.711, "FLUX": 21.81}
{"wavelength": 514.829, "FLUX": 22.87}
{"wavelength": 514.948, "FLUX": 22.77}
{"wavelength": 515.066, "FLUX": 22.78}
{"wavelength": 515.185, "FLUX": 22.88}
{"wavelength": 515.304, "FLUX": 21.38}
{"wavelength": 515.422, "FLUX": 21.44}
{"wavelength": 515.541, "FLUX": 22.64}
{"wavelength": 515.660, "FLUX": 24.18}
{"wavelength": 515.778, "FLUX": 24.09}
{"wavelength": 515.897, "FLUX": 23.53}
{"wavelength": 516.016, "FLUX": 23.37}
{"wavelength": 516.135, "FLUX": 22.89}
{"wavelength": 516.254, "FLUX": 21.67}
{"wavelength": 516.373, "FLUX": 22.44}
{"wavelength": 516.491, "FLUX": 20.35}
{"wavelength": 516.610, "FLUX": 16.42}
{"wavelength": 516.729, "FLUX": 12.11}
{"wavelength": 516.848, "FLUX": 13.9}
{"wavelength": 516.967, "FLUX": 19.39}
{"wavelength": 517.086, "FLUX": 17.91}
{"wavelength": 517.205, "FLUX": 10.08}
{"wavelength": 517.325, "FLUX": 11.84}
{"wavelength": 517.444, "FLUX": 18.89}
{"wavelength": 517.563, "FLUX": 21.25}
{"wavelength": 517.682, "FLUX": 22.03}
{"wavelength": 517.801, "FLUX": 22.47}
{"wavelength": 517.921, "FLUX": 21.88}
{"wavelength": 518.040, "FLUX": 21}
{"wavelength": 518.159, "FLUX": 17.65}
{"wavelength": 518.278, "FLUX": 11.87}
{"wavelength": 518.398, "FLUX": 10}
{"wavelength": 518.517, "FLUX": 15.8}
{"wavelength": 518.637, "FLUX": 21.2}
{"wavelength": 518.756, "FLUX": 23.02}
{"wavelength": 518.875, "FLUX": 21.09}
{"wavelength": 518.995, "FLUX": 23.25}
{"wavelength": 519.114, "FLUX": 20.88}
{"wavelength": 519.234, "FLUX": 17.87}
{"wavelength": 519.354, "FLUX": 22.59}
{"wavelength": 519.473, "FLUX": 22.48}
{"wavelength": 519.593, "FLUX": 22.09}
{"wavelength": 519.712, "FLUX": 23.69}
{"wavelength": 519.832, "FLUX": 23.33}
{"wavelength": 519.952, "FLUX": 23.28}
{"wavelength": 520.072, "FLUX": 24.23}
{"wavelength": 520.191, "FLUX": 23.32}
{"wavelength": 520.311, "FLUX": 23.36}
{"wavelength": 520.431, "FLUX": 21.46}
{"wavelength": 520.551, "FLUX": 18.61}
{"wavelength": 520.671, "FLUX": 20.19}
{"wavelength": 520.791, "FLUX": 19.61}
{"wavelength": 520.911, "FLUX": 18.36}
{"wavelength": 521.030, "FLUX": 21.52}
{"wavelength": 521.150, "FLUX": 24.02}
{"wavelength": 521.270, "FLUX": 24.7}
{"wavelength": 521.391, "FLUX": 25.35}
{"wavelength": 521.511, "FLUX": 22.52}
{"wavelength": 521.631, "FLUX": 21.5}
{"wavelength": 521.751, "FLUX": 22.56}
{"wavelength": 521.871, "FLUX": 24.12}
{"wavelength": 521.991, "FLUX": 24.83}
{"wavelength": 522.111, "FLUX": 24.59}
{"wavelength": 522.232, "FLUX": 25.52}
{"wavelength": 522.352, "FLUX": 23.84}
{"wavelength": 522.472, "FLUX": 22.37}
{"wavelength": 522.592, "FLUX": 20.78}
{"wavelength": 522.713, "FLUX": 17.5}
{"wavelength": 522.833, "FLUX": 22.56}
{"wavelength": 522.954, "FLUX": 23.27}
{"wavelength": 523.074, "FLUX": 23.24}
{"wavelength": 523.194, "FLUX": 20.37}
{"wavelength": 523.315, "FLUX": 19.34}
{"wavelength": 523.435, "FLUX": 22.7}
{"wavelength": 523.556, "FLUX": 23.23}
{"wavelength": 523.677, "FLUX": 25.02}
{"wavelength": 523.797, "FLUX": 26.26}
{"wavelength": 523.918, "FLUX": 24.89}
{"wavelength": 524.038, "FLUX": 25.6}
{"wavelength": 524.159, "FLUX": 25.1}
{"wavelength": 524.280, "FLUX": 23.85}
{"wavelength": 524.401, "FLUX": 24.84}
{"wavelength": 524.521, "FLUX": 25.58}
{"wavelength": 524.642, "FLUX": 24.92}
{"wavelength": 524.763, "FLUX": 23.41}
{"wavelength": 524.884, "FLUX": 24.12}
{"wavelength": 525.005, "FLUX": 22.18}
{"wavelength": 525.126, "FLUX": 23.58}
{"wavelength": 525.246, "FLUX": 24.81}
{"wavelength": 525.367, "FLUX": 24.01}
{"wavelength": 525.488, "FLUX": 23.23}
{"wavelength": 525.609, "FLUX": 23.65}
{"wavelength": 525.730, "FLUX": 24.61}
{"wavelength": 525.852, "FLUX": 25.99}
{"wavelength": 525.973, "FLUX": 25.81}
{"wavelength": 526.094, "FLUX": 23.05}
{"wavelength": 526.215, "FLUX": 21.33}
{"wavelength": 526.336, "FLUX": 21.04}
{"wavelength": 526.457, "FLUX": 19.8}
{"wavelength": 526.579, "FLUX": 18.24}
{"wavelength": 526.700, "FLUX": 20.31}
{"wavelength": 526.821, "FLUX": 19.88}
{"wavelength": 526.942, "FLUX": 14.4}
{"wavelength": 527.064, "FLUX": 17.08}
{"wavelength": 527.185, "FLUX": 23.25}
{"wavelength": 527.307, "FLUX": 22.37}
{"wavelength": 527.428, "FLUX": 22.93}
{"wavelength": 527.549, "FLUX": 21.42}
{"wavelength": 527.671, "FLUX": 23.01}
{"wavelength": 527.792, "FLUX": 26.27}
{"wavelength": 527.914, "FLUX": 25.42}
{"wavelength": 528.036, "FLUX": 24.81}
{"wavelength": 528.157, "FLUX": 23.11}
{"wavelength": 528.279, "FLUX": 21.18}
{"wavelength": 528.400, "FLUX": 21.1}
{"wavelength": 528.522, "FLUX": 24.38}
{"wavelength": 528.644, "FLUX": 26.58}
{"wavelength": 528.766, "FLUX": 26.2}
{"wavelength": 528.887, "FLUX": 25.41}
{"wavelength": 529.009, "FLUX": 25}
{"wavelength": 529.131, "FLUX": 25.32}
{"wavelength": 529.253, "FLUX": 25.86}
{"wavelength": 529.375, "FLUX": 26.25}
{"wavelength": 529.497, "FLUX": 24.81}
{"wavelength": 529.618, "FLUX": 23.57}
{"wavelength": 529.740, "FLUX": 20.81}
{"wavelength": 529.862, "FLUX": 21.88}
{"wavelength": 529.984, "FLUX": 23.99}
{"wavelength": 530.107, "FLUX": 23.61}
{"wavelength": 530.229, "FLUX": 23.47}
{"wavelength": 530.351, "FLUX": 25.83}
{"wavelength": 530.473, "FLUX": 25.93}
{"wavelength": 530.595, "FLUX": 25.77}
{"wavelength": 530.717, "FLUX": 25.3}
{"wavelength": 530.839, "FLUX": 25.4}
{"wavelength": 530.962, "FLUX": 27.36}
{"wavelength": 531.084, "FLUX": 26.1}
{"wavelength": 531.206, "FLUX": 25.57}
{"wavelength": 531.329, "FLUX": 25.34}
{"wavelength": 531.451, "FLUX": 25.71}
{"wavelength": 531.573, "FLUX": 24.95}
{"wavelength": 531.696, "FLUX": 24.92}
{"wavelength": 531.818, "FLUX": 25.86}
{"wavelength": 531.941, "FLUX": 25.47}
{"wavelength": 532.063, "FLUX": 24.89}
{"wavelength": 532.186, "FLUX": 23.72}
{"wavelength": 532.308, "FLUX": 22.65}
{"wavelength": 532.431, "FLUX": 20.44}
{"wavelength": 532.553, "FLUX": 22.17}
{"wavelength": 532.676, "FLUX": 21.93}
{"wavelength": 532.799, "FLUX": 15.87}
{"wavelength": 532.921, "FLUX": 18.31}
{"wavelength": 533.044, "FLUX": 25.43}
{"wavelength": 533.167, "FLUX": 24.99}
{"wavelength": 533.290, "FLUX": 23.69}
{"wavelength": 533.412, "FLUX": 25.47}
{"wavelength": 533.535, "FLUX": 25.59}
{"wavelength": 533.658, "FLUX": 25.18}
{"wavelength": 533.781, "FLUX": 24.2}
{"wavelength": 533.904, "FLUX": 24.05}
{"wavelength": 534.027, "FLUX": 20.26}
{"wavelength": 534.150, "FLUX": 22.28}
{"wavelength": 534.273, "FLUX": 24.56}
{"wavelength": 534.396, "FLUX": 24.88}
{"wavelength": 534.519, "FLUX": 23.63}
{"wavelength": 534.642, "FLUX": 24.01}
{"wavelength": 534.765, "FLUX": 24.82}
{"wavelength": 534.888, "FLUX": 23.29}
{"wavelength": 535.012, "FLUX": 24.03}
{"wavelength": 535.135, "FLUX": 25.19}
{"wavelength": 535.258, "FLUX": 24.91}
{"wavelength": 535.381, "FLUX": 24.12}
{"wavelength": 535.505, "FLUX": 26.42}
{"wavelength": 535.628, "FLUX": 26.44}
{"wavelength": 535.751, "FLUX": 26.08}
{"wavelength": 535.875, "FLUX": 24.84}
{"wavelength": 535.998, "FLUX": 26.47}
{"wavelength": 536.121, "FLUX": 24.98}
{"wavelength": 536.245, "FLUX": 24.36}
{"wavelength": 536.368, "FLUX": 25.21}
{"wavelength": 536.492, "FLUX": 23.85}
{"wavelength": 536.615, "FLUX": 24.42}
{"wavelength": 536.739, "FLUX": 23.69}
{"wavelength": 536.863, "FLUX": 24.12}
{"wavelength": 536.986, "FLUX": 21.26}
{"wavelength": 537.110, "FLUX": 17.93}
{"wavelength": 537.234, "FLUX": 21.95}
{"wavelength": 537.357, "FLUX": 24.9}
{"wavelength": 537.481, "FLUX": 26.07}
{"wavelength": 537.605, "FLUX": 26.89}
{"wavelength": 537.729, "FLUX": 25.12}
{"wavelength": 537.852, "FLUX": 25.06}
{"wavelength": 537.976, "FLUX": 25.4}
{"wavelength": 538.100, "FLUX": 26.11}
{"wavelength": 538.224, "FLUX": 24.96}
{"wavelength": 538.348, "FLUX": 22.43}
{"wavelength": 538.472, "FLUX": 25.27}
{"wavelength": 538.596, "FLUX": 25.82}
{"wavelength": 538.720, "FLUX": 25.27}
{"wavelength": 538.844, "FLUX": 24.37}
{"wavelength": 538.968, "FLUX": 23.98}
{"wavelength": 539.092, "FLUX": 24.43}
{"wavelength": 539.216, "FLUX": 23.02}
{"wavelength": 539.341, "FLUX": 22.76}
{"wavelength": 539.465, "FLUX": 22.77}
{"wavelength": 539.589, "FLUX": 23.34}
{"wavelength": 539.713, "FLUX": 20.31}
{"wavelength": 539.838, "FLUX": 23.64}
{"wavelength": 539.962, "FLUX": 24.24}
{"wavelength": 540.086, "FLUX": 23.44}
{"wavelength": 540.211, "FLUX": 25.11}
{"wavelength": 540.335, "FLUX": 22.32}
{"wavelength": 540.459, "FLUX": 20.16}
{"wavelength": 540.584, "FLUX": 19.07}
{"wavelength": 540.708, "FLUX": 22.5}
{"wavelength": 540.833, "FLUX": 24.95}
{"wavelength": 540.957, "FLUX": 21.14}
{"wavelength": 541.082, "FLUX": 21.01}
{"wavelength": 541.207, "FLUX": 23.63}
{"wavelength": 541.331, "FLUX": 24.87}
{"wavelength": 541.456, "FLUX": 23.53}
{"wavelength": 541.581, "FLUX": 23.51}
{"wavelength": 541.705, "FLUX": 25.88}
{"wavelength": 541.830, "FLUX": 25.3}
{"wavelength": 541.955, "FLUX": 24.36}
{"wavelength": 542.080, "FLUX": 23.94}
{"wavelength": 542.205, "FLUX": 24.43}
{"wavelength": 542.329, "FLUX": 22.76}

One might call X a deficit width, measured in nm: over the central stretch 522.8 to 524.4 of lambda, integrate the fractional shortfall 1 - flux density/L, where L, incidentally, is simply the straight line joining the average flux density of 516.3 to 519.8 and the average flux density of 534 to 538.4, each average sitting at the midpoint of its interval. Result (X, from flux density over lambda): -0.235 nm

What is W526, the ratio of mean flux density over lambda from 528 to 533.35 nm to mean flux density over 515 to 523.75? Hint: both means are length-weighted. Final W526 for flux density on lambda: 1.1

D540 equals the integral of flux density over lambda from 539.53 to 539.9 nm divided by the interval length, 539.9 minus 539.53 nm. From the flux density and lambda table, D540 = 22.4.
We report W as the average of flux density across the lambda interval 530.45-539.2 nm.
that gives 24.3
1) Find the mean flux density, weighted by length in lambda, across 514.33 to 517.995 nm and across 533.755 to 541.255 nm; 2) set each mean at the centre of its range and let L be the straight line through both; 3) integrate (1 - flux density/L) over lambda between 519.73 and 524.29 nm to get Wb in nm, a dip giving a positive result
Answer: -0.30 nm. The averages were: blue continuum 20.5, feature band 22.8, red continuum 23.9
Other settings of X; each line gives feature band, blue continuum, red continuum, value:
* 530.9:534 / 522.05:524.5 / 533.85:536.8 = 0.03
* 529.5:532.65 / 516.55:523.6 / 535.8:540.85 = -0.26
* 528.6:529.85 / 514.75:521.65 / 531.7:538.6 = -0.11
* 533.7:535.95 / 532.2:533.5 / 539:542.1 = -0.19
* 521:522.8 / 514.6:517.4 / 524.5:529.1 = -0.11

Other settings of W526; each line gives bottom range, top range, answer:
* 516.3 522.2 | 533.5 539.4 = 1.19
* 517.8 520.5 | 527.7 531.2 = 1.19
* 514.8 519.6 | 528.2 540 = 1.21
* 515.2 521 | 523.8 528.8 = 1.15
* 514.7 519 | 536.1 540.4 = 1.21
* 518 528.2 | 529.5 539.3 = 1.09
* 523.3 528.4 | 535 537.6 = 1.06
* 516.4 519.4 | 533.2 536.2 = 1.35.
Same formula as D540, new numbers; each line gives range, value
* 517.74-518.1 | 21.8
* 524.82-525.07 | 23.1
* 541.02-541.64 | 23.3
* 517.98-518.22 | 19.4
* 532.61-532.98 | 18.7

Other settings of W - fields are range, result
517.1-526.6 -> 22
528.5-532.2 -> 25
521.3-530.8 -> 23.4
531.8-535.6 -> 23.6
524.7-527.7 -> 22.1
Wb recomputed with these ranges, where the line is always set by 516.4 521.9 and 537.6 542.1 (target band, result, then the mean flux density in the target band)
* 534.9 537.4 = -0.12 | 24.2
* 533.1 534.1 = -0.07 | 24.2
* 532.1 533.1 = 0.05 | 21.4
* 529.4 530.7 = -0.12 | 24.1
